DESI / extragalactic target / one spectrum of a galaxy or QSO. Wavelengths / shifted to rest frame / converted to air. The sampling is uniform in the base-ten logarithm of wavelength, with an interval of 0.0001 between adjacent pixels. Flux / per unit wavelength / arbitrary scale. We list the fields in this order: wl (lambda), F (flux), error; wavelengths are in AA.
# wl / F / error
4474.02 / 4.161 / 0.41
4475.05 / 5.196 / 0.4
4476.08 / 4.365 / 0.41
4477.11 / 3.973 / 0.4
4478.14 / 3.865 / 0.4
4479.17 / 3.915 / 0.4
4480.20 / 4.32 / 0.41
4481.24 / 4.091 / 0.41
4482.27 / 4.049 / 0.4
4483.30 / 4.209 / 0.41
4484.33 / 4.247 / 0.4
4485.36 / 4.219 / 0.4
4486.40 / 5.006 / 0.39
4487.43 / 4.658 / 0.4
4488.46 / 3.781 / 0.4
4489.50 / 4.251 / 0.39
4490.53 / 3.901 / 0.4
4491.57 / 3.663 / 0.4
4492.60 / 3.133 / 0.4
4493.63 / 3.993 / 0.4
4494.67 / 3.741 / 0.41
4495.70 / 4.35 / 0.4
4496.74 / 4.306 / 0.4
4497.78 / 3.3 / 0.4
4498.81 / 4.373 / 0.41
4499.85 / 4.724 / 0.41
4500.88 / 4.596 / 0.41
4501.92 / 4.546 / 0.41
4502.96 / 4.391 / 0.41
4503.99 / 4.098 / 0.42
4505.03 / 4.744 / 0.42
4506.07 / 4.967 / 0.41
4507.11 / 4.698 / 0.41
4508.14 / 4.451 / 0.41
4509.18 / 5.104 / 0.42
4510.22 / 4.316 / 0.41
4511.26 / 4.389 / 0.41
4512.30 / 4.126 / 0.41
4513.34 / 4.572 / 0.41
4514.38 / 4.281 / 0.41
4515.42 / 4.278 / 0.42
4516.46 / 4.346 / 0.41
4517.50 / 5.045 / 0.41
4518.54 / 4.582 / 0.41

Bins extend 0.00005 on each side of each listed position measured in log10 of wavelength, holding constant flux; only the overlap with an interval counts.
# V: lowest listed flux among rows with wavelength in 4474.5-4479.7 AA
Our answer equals 3.865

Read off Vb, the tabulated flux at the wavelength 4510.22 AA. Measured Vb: 4.316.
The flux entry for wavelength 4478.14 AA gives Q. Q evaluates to 3.865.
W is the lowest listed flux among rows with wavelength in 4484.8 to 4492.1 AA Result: 3.663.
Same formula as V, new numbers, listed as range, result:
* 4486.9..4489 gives 3.781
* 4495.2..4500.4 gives 3.3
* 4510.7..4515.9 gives 4.126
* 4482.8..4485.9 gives 4.209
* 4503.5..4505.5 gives 4.098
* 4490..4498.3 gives 3.133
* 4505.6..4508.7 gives 4.451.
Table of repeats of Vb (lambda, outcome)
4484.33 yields 4.247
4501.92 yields 4.546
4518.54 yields 4.582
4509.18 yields 5.104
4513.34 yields 4.572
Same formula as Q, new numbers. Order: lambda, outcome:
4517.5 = 5.045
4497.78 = 3.3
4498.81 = 4.373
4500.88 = 4.596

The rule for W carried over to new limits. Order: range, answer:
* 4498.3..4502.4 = 4.373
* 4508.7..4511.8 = 4.316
